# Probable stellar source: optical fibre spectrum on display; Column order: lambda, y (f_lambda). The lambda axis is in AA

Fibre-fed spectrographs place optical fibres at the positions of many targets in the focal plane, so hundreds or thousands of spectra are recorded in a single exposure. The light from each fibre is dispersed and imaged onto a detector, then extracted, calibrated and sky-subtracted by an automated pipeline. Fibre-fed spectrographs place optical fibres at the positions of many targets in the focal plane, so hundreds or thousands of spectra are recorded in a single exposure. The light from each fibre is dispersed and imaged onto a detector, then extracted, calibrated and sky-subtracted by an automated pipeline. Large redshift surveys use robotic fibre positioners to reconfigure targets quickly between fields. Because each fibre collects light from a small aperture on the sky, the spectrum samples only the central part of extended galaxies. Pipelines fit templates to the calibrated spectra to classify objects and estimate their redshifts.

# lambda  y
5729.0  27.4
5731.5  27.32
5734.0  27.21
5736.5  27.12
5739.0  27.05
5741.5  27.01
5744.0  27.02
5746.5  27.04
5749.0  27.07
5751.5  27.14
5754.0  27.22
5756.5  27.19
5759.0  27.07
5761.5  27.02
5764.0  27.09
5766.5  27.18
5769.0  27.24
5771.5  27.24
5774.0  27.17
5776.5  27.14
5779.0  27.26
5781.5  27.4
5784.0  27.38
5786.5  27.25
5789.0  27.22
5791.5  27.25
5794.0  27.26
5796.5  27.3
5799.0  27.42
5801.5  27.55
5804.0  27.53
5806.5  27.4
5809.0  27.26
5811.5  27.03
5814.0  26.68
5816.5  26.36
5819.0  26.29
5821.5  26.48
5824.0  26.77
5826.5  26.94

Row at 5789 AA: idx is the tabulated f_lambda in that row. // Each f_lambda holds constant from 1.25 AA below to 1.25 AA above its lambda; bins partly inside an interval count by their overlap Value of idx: 27.22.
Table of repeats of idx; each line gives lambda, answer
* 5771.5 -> 27.24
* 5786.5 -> 27.25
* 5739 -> 27.05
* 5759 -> 27.07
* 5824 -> 26.77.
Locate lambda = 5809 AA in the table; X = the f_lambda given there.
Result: 27.26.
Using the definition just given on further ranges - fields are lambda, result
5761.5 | 27.02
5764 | 27.09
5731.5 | 27.32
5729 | 27.4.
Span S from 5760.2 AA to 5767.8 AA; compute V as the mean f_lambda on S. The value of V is 27.1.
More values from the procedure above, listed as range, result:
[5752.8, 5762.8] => 27.1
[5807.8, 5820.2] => 26.7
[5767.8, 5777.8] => 27.2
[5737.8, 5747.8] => 27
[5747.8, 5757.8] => 27.2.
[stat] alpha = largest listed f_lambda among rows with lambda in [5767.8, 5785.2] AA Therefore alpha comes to 27.4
